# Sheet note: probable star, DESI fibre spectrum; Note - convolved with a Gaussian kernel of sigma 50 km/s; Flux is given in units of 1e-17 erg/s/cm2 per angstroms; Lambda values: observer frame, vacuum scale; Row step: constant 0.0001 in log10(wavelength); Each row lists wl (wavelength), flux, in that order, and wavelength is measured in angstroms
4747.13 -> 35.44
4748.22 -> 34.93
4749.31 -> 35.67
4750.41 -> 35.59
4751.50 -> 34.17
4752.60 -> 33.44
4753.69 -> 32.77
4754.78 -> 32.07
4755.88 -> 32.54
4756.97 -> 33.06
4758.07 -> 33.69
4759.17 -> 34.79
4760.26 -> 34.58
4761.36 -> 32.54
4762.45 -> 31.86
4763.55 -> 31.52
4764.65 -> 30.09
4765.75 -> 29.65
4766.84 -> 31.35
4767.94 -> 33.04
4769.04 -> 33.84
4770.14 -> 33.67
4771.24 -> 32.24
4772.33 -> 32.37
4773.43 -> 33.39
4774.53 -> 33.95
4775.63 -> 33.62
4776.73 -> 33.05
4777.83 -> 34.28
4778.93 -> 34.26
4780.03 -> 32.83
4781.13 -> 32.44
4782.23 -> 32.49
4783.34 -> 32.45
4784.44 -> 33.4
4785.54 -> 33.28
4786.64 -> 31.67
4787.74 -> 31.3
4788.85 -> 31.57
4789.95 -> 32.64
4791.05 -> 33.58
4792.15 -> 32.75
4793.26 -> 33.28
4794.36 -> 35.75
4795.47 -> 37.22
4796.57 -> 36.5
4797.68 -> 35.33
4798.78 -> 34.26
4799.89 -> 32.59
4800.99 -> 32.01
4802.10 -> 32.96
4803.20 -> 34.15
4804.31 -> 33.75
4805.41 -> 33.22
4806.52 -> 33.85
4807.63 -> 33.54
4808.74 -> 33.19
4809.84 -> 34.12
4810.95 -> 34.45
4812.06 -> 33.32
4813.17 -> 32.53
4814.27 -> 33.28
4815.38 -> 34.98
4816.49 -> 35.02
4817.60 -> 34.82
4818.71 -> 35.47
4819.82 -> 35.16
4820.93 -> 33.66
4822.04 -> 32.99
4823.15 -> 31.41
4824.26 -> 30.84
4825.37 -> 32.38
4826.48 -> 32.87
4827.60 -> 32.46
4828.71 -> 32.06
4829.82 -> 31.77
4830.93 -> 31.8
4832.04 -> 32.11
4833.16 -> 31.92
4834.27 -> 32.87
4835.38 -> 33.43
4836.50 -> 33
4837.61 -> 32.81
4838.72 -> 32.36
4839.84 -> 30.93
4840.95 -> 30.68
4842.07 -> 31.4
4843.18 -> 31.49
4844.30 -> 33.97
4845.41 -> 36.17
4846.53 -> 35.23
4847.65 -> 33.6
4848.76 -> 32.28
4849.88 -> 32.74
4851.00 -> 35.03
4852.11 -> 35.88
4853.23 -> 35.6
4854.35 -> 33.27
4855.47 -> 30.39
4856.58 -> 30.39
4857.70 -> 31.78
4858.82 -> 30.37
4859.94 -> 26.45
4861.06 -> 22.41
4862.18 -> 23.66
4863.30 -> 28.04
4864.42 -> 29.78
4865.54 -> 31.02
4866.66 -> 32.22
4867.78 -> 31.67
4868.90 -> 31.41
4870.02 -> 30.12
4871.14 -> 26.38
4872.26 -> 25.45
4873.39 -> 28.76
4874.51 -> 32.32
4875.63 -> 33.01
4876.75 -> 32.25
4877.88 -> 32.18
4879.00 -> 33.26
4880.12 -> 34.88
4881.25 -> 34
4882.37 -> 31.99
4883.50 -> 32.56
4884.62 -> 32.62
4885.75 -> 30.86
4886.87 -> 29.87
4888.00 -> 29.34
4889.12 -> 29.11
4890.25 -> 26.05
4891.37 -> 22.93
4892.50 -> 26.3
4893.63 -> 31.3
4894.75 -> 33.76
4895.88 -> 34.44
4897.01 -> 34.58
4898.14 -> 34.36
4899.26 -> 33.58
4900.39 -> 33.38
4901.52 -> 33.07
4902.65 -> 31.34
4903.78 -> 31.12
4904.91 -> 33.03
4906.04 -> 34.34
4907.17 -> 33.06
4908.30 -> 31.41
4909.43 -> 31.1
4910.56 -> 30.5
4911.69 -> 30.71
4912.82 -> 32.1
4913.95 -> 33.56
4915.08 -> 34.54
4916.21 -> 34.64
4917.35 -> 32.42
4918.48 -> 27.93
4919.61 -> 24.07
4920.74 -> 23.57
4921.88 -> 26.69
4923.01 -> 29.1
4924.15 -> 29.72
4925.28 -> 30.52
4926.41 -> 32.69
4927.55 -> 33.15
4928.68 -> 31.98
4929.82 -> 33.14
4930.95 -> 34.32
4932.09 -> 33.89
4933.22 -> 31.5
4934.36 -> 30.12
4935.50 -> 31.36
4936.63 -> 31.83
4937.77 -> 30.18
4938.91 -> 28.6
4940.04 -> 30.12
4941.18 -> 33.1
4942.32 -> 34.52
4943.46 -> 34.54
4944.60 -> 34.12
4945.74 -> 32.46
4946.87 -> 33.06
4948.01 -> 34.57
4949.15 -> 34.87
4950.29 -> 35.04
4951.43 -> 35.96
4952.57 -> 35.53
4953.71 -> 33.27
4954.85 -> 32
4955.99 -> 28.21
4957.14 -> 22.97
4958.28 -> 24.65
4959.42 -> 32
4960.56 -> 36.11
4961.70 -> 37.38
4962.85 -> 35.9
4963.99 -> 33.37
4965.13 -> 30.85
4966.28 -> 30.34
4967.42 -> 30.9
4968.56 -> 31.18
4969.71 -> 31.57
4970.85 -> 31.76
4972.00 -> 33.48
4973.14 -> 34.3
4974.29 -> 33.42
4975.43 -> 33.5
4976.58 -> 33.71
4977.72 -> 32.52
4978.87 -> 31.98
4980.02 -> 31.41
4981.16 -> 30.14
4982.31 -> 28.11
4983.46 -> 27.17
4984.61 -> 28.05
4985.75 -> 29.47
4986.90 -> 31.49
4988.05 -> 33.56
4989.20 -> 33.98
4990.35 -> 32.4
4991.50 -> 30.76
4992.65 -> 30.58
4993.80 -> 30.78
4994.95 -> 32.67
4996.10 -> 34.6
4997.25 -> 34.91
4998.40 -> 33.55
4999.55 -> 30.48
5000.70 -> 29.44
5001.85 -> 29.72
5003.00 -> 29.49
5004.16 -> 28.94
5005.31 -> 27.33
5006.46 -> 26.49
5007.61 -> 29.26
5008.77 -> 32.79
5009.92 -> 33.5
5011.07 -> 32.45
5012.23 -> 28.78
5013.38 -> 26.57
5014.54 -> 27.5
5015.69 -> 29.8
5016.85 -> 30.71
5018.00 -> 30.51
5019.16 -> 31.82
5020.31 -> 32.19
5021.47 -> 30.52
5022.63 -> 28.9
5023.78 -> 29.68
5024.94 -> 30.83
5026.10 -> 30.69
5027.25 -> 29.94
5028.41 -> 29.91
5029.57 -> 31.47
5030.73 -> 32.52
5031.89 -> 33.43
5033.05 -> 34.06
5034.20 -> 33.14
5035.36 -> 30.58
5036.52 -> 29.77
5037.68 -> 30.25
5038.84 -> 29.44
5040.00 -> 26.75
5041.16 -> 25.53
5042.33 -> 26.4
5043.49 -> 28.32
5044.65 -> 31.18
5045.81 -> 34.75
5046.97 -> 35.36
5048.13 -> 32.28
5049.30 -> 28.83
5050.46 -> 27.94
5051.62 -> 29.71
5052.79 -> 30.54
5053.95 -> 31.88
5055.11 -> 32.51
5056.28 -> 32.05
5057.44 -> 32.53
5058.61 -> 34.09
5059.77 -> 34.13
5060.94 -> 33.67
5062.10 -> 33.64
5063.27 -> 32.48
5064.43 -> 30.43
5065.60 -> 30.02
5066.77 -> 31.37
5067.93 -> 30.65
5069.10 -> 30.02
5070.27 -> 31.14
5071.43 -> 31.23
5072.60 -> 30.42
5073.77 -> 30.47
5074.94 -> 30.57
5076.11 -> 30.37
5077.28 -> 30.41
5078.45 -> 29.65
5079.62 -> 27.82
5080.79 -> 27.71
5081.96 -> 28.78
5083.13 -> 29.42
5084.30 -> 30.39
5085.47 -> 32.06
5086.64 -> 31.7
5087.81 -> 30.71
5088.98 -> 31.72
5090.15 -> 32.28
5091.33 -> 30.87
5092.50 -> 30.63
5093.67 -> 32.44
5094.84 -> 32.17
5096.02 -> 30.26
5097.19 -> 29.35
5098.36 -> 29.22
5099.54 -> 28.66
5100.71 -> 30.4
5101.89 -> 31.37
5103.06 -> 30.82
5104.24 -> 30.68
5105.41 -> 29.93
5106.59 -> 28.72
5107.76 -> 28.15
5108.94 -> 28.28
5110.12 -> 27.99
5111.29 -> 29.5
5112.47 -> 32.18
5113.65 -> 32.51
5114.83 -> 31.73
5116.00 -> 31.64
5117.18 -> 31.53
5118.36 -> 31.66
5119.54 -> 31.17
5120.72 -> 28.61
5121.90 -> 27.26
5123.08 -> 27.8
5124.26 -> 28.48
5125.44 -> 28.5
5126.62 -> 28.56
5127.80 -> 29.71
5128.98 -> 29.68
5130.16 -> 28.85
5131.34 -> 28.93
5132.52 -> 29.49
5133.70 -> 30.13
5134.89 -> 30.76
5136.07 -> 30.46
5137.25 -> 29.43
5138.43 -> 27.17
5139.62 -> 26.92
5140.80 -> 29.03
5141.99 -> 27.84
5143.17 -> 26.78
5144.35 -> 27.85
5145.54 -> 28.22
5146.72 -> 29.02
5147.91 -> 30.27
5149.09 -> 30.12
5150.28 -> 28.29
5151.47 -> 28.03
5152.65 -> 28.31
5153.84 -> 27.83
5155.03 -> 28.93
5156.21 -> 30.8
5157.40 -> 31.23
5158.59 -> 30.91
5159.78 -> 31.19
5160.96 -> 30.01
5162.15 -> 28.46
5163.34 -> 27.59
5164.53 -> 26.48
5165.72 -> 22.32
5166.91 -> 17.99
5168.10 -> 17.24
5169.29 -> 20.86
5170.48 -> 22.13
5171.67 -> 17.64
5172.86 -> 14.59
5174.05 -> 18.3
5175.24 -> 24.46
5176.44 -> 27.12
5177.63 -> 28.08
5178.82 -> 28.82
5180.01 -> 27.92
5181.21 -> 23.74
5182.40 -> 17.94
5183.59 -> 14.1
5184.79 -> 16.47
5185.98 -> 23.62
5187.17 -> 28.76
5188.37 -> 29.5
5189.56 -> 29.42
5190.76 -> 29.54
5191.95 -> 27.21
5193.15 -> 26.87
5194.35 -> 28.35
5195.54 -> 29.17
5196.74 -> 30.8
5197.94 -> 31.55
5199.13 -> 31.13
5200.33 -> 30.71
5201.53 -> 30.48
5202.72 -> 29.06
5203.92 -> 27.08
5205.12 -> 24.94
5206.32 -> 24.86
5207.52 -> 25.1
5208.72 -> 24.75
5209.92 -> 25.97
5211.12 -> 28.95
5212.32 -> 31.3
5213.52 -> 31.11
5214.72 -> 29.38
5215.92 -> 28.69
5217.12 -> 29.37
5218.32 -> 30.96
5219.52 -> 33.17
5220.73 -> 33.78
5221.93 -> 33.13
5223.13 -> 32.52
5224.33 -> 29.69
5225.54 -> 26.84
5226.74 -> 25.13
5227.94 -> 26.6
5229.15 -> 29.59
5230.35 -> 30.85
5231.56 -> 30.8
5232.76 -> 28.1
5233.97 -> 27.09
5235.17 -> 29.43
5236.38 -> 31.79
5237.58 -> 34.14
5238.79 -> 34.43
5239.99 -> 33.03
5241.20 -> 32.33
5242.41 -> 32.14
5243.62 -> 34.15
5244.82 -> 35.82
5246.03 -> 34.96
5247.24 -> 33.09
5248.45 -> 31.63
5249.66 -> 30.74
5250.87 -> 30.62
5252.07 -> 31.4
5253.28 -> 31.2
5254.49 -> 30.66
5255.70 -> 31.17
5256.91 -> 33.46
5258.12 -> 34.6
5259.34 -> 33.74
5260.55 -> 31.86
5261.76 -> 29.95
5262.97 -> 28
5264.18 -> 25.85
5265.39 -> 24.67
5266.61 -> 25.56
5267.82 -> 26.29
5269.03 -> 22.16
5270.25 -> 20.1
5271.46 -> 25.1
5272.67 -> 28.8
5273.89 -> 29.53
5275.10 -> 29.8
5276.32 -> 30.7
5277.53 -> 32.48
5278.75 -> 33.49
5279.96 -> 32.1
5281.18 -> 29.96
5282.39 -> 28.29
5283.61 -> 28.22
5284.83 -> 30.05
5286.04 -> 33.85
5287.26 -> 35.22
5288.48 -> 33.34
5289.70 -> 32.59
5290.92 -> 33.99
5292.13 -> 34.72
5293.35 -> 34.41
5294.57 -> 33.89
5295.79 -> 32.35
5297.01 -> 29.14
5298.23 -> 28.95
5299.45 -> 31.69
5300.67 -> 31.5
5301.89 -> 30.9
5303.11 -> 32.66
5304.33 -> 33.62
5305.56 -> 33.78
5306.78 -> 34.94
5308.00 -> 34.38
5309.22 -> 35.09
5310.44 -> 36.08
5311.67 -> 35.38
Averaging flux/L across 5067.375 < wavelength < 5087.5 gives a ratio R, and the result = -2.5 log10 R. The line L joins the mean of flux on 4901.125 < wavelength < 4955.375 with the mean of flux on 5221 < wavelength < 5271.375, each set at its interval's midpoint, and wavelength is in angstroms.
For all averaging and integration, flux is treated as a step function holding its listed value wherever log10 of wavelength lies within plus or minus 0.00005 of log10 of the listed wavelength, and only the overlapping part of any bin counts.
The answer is 0.03 mag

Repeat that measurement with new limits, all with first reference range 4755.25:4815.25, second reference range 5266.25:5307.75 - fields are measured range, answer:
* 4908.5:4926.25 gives 0.083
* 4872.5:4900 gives 0.046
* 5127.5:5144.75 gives 0.095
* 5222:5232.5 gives 0.068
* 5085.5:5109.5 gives 0.043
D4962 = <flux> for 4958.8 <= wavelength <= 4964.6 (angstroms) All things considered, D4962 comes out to 34.9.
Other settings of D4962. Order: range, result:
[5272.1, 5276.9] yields 29.7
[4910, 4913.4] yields 31.1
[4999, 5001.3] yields 30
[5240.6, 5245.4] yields 33.6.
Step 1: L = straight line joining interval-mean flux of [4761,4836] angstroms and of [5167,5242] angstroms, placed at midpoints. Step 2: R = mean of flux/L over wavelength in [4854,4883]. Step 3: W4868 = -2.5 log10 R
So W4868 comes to 0.06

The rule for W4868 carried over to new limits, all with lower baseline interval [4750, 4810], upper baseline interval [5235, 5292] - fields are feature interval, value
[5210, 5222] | 0.01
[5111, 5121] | 0.01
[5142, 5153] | 0.10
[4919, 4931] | 0.10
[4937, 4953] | -0.03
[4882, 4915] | 0.04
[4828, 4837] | 0.02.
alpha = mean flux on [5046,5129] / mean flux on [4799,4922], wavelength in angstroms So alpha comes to 0.96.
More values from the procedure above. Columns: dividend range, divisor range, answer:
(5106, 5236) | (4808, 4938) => 0.88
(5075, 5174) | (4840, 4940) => 0.92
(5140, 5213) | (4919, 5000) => 0.83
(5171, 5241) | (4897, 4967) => 0.87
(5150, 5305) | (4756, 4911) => 0.89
